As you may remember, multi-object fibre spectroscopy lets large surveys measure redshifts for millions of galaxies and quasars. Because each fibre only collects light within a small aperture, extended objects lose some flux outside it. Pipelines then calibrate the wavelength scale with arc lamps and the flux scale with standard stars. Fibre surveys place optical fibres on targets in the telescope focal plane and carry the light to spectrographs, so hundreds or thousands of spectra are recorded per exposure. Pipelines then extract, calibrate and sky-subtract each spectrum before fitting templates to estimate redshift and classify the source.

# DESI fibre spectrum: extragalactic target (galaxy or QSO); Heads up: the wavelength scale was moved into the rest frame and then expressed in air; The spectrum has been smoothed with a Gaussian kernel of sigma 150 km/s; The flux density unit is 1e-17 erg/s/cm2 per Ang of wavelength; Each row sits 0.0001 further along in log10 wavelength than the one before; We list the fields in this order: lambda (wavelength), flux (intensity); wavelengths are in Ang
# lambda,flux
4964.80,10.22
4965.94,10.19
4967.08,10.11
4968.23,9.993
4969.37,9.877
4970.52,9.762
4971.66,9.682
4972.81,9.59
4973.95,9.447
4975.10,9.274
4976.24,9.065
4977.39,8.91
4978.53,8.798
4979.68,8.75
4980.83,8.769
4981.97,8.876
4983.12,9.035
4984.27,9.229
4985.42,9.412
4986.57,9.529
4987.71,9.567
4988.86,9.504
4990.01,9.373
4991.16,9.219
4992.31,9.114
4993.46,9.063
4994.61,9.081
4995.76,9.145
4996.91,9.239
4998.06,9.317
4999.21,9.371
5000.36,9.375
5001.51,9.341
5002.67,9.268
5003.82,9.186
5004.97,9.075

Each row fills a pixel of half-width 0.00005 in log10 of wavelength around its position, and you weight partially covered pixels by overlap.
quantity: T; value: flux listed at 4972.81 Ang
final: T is 9.59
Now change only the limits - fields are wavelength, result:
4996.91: 9.239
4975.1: 9.274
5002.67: 9.268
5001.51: 9.341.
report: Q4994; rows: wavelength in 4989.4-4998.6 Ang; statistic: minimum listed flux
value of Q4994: 9.063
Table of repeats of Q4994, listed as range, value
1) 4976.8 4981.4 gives 8.75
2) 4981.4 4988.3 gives 8.876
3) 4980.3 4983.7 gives 8.769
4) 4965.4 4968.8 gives 9.993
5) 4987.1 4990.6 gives 9.373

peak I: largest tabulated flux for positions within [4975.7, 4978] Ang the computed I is 9.065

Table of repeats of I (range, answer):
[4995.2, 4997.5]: 9.239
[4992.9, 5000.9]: 9.375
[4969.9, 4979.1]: 9.762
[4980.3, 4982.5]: 8.876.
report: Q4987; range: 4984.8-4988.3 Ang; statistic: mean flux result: 9.51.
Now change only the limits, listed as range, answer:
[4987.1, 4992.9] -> 9.36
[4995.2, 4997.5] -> 9.2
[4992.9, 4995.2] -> 9.07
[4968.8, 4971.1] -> 9.82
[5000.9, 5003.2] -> 9.28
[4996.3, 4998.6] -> 9.28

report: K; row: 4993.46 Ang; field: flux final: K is 9.063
